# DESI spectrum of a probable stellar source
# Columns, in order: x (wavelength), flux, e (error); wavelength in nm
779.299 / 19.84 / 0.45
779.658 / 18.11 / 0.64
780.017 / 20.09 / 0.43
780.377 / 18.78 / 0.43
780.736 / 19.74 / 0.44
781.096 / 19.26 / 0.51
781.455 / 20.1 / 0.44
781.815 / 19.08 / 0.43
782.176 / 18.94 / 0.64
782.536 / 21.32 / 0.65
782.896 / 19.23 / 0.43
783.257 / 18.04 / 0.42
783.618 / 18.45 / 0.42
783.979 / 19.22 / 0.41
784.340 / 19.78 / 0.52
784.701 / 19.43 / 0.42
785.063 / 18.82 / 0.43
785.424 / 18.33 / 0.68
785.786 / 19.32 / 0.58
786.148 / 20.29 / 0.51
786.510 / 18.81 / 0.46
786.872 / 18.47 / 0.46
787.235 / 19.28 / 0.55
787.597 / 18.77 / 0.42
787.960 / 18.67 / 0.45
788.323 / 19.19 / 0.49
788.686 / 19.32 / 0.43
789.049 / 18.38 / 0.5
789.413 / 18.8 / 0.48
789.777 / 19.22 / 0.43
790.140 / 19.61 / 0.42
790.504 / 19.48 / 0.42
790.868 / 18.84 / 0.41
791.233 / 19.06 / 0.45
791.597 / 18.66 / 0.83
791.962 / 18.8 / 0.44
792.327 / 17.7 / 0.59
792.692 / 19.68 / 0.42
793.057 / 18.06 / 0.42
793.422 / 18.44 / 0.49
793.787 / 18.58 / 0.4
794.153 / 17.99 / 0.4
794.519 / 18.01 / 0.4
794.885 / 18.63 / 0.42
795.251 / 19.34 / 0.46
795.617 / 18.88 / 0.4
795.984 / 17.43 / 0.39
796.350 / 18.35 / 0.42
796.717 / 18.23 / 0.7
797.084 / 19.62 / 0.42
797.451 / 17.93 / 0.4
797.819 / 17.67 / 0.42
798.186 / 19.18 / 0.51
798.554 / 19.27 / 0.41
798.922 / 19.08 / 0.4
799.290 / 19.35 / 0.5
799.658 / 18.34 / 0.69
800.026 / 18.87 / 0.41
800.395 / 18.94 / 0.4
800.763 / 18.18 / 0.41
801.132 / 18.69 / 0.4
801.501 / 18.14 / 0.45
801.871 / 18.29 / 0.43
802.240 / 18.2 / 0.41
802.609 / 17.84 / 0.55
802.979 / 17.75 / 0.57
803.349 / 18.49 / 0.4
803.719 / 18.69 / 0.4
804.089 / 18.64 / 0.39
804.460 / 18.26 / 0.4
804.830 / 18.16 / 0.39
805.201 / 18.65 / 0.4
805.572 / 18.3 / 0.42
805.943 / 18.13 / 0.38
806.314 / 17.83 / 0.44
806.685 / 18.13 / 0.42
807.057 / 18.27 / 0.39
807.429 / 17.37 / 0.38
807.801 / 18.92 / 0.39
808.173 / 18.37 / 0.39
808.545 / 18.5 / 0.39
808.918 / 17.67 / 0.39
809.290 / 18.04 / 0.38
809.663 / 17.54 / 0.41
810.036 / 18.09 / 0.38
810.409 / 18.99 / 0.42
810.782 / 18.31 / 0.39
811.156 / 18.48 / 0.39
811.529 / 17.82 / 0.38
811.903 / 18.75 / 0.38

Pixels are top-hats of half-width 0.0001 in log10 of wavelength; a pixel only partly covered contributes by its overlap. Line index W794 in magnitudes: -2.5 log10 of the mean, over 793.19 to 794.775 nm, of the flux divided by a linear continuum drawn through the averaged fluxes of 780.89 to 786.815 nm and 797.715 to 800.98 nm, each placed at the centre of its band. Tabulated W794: 0.040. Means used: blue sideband 19.3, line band 18.3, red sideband 18.8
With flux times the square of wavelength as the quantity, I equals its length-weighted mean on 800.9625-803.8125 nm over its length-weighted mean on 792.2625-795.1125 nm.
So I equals 1.01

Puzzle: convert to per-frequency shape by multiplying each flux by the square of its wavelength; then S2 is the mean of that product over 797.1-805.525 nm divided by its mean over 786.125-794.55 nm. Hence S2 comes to 1.01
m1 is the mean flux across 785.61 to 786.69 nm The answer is 19.5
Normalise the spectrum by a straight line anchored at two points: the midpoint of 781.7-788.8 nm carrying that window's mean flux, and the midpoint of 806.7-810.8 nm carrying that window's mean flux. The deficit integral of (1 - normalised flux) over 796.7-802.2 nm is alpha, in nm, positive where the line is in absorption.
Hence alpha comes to -0.028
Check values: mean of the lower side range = 19.1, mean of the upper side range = 18.2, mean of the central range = 18.7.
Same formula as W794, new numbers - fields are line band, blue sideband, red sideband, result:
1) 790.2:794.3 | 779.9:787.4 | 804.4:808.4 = 0.01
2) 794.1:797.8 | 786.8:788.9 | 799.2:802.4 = 0.02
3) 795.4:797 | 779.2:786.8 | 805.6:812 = 0.02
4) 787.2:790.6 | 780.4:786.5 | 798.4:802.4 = 0.00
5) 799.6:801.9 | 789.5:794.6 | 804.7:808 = -0.01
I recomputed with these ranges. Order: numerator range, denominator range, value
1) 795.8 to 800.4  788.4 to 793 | 1.00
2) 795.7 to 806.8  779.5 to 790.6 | 1.00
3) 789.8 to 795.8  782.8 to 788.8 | 1.00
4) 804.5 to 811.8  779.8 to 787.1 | 1.01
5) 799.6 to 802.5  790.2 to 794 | 1.01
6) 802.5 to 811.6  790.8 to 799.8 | 1.01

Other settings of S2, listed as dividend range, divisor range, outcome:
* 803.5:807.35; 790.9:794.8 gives 1.02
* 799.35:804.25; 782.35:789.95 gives 1.00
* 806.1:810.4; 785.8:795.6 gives 1.00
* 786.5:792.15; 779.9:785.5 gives 1.00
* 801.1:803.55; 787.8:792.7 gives 0.99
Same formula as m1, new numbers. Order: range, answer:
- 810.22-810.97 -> 18.6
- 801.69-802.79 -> 18.1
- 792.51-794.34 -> 18.6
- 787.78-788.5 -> 18.9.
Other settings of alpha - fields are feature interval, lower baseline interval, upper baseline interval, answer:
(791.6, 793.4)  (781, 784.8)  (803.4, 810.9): 0.03 nm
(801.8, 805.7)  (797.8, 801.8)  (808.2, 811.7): 0.05 nm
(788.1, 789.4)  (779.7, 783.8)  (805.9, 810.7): 0.01 nm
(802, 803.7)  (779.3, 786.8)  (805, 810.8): 0.02 nm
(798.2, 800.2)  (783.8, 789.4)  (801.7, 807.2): -0.06 nm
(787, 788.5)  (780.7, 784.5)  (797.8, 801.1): 0.02 nm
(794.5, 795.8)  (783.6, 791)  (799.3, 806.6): -0.01 nm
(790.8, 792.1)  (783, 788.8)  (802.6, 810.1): 0.00 nm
